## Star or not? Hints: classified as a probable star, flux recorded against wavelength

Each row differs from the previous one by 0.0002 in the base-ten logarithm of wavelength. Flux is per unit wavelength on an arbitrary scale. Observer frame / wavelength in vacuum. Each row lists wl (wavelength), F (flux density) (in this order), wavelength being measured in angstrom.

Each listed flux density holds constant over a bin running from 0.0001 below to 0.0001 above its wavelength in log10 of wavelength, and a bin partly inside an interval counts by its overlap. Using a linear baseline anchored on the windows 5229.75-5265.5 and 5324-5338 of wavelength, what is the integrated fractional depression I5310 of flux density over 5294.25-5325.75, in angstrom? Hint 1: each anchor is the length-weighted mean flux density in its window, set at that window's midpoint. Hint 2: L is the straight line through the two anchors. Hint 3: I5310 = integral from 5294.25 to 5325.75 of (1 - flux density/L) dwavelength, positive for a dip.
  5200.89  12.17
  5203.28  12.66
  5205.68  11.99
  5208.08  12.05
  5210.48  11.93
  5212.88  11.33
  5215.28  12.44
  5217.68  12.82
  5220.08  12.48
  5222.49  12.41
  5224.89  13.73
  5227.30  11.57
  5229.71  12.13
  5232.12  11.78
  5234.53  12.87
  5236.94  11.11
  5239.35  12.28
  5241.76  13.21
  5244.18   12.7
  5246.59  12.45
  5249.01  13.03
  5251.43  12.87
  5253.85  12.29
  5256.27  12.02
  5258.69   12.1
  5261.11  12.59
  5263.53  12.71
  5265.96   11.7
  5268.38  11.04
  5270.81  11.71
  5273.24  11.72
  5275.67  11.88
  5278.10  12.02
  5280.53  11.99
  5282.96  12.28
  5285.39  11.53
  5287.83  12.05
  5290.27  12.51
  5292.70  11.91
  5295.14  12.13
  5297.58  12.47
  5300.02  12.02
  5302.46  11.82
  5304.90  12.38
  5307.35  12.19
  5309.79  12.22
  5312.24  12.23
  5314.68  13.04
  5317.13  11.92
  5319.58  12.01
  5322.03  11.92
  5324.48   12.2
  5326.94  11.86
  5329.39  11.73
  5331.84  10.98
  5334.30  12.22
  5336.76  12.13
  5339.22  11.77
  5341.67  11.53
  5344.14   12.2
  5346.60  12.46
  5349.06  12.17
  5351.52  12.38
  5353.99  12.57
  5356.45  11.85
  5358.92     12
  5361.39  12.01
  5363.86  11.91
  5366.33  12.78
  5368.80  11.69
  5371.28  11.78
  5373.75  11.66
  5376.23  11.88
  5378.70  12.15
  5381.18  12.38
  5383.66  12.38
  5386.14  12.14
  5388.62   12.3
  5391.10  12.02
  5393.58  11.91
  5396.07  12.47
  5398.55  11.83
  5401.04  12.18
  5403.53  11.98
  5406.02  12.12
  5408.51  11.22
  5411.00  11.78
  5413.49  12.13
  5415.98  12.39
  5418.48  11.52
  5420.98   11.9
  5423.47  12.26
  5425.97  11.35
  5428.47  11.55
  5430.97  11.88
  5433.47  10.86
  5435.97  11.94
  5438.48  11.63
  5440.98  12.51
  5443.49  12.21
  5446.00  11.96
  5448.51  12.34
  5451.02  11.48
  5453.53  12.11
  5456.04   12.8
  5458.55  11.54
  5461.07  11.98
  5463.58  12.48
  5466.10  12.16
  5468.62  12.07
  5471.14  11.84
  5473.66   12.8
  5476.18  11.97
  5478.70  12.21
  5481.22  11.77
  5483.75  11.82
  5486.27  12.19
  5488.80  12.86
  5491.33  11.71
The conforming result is -0.6 angstrom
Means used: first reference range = 12.4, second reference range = 11.8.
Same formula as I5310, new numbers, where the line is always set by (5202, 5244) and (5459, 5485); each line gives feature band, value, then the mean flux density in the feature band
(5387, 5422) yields 0.5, 12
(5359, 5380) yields 0.3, 12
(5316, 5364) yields 0.8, 12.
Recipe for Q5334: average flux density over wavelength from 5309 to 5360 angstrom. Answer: 12.1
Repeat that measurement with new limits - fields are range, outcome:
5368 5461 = 12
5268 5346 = 12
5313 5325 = 12.2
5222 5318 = 12.2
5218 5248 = 12.4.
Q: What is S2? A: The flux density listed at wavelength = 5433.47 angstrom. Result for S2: 10.86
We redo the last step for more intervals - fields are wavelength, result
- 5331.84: 10.98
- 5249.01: 13.03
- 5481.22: 11.77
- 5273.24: 11.72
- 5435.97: 11.94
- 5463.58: 12.48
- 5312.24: 12.23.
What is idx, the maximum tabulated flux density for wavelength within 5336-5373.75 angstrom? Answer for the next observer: 12.78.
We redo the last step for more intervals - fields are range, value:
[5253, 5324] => 13.04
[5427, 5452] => 12.51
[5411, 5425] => 12.39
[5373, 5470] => 12.8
